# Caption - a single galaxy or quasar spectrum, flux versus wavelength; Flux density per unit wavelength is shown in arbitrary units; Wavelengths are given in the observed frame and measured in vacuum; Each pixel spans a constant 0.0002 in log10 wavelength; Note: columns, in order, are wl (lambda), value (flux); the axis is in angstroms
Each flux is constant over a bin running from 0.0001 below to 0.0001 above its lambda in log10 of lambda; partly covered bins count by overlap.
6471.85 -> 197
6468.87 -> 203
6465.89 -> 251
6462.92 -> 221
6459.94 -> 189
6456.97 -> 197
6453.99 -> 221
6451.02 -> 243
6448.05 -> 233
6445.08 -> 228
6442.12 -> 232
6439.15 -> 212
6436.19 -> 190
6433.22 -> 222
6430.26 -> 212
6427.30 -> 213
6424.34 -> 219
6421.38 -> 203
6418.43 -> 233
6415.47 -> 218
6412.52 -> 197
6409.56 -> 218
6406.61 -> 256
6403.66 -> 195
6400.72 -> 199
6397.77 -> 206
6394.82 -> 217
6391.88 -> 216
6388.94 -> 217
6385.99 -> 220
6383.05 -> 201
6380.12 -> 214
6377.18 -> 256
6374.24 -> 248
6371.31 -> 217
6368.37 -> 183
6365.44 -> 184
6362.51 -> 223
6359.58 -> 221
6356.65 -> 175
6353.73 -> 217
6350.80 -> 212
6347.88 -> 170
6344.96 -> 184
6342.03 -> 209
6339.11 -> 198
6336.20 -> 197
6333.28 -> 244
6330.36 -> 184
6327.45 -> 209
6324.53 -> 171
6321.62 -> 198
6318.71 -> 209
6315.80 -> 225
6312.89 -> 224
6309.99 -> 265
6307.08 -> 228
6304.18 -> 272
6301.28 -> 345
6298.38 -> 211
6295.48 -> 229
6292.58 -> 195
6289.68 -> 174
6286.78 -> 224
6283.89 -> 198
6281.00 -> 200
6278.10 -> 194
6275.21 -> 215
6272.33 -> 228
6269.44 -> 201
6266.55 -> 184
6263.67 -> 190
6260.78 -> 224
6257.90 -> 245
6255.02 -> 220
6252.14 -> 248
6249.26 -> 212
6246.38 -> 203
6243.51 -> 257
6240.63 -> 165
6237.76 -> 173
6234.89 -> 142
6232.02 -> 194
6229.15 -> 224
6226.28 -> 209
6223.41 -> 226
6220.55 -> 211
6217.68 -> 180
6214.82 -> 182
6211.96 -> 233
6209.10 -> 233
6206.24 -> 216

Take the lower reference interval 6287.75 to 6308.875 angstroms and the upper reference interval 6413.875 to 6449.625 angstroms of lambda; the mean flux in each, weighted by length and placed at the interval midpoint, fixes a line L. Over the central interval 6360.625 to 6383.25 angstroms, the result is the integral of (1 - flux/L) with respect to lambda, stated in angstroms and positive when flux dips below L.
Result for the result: 0.95 angstroms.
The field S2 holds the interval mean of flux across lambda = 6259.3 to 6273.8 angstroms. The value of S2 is 206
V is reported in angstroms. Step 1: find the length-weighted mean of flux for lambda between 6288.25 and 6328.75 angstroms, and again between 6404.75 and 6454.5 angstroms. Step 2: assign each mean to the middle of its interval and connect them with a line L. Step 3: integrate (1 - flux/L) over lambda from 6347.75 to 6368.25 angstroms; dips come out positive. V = 2.0 angstroms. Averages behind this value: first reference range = 225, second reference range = 220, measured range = 201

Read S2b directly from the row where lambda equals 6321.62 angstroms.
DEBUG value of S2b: 198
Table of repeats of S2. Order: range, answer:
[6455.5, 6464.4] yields 202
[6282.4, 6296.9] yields 204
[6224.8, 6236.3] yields 192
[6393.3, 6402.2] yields 207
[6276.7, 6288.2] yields 204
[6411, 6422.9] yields 213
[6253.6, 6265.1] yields 220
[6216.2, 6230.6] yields 210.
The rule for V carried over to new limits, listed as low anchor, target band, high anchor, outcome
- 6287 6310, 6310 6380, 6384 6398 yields 5.6 angstroms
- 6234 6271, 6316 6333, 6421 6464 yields 0.8 angstroms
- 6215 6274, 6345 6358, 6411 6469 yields 1.2 angstroms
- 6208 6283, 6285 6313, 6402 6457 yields -3.5 angstroms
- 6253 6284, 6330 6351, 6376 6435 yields 1.3 angstroms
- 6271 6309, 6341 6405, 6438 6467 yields 4.3 angstroms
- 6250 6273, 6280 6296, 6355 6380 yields 1.0 angstroms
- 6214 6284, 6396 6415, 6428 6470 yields 0.3 angstroms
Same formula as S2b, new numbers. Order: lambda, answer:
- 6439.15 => 212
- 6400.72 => 199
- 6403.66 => 195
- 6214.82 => 182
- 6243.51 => 257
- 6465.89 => 251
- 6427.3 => 213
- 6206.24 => 216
